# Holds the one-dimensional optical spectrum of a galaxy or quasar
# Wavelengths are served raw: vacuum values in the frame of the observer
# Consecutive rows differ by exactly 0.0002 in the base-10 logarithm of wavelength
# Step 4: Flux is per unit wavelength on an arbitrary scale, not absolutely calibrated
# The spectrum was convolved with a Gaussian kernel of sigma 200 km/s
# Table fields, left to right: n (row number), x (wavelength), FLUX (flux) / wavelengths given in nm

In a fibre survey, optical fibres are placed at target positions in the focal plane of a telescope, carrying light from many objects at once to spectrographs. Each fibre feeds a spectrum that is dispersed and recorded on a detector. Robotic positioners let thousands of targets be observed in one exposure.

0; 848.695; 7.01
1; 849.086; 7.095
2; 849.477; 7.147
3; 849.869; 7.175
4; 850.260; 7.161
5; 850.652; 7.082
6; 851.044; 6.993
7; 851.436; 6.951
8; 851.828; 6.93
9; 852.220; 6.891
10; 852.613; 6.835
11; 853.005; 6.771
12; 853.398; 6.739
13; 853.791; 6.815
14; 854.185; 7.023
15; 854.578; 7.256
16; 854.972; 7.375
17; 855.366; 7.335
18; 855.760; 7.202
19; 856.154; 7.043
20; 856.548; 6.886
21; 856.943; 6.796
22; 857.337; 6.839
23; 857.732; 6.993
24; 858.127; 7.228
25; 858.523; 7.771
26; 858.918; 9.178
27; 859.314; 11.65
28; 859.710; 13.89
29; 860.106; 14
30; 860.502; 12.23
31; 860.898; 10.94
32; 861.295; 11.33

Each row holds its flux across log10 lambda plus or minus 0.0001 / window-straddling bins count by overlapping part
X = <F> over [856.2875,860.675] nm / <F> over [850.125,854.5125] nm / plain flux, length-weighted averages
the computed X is 1.35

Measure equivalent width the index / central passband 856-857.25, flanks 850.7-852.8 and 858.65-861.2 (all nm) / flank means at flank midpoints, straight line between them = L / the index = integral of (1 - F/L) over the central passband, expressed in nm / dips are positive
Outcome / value 0.375 nm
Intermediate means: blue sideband 6.93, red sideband 11.8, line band 6.9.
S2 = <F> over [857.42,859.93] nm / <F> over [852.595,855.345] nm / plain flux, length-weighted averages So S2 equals 1.3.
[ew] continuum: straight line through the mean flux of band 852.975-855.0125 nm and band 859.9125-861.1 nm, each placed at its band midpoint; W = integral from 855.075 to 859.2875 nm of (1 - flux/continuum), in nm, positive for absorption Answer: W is 0.92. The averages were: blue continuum 6.98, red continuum 12.4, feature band 7.5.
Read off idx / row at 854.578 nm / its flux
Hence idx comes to 7.256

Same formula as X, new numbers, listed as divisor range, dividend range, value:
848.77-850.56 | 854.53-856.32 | 1.02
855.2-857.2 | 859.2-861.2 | 1.78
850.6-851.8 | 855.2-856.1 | 1.03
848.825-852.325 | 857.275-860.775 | 1.44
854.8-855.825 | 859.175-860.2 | 1.80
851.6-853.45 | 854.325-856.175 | 1.06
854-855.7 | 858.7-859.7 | 1.52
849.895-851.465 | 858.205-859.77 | 1.42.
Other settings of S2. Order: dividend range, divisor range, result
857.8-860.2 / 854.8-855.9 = 1.41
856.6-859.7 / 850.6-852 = 1.20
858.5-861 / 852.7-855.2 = 1.67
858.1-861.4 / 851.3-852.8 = 1.61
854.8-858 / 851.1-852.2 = 1.02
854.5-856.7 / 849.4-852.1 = 1.02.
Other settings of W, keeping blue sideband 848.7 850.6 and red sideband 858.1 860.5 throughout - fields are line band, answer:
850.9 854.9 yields 0.700 nm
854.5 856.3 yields 0.415 nm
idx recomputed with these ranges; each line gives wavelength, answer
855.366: 7.335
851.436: 6.951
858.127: 7.228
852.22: 6.891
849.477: 7.147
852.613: 6.835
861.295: 11.33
